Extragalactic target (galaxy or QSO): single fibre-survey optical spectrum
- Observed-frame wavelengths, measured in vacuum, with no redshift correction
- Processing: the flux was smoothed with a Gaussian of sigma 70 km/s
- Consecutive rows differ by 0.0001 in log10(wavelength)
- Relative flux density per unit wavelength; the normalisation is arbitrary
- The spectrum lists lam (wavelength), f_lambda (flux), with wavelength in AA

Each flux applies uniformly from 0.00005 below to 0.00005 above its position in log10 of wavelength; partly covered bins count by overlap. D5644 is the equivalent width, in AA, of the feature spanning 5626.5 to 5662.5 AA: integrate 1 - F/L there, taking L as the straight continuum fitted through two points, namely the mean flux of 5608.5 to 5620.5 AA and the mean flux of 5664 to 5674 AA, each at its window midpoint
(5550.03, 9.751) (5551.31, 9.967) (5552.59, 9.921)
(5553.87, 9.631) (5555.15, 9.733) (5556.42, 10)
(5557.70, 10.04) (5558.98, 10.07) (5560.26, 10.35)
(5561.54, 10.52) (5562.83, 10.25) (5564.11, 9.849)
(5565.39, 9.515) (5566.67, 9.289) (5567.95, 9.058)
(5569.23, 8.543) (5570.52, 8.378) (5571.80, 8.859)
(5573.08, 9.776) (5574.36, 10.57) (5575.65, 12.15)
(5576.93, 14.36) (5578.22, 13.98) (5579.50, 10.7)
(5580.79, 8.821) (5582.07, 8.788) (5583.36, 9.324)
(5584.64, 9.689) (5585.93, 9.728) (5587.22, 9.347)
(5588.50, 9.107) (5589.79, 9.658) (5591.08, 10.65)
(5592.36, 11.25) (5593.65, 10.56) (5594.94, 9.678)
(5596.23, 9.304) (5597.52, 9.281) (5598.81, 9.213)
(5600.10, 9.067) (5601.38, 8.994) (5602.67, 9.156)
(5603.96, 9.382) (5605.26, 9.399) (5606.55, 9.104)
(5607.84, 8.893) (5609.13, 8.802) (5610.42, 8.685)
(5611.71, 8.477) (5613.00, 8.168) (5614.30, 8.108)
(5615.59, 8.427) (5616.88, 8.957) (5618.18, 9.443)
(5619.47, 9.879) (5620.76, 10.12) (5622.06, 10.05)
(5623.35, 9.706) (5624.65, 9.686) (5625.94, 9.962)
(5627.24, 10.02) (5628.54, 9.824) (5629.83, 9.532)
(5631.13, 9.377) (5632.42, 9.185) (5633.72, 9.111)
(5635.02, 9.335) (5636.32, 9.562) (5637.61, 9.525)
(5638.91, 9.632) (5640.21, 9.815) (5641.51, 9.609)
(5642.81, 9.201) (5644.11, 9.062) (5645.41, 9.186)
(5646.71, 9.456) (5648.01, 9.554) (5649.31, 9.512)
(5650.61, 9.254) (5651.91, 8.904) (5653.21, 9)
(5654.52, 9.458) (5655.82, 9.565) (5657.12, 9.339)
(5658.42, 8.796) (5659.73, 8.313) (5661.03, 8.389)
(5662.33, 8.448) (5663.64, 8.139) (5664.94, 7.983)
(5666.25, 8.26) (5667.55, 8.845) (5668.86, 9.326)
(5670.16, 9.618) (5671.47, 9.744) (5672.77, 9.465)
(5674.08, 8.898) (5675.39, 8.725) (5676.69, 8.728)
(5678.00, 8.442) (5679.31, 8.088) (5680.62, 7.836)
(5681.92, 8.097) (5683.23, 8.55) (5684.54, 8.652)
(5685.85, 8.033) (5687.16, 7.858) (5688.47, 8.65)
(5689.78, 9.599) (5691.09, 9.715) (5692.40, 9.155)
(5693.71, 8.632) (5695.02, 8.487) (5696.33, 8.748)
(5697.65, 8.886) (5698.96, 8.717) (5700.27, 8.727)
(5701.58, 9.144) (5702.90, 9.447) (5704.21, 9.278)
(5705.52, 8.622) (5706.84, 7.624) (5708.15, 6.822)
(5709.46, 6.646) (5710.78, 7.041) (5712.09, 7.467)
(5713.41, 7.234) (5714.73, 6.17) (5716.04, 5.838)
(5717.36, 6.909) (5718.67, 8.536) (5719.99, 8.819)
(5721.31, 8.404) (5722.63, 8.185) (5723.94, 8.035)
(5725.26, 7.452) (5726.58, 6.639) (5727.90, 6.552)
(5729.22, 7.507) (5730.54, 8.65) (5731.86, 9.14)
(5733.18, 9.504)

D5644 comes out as -1.5 AA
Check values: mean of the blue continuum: 8.82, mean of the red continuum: 9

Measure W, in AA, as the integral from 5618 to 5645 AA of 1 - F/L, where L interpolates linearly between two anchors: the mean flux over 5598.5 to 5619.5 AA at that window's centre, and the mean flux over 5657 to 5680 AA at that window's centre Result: -2.3 AA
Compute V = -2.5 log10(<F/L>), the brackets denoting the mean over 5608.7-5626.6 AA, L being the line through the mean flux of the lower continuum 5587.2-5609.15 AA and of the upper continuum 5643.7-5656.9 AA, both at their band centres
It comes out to 0.03 mag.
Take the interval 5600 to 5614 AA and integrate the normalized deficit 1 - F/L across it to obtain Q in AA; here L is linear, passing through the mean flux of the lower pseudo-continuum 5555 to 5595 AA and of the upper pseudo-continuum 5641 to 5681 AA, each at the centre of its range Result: 1.1 AA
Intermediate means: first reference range 10.1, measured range 8.9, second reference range 8.94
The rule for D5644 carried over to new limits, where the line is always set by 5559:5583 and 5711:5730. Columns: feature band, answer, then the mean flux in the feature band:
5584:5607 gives 0.35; 9.59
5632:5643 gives -0.62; 9.45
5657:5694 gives -2.03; 8.69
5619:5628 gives -0.69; 9.91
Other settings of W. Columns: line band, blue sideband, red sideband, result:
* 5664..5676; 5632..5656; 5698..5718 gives -0.4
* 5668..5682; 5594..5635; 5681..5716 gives -0.5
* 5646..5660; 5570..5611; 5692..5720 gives -0.6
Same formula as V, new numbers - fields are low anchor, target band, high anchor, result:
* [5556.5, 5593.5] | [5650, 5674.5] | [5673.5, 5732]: -0.02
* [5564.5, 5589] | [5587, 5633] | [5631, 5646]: 0.03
